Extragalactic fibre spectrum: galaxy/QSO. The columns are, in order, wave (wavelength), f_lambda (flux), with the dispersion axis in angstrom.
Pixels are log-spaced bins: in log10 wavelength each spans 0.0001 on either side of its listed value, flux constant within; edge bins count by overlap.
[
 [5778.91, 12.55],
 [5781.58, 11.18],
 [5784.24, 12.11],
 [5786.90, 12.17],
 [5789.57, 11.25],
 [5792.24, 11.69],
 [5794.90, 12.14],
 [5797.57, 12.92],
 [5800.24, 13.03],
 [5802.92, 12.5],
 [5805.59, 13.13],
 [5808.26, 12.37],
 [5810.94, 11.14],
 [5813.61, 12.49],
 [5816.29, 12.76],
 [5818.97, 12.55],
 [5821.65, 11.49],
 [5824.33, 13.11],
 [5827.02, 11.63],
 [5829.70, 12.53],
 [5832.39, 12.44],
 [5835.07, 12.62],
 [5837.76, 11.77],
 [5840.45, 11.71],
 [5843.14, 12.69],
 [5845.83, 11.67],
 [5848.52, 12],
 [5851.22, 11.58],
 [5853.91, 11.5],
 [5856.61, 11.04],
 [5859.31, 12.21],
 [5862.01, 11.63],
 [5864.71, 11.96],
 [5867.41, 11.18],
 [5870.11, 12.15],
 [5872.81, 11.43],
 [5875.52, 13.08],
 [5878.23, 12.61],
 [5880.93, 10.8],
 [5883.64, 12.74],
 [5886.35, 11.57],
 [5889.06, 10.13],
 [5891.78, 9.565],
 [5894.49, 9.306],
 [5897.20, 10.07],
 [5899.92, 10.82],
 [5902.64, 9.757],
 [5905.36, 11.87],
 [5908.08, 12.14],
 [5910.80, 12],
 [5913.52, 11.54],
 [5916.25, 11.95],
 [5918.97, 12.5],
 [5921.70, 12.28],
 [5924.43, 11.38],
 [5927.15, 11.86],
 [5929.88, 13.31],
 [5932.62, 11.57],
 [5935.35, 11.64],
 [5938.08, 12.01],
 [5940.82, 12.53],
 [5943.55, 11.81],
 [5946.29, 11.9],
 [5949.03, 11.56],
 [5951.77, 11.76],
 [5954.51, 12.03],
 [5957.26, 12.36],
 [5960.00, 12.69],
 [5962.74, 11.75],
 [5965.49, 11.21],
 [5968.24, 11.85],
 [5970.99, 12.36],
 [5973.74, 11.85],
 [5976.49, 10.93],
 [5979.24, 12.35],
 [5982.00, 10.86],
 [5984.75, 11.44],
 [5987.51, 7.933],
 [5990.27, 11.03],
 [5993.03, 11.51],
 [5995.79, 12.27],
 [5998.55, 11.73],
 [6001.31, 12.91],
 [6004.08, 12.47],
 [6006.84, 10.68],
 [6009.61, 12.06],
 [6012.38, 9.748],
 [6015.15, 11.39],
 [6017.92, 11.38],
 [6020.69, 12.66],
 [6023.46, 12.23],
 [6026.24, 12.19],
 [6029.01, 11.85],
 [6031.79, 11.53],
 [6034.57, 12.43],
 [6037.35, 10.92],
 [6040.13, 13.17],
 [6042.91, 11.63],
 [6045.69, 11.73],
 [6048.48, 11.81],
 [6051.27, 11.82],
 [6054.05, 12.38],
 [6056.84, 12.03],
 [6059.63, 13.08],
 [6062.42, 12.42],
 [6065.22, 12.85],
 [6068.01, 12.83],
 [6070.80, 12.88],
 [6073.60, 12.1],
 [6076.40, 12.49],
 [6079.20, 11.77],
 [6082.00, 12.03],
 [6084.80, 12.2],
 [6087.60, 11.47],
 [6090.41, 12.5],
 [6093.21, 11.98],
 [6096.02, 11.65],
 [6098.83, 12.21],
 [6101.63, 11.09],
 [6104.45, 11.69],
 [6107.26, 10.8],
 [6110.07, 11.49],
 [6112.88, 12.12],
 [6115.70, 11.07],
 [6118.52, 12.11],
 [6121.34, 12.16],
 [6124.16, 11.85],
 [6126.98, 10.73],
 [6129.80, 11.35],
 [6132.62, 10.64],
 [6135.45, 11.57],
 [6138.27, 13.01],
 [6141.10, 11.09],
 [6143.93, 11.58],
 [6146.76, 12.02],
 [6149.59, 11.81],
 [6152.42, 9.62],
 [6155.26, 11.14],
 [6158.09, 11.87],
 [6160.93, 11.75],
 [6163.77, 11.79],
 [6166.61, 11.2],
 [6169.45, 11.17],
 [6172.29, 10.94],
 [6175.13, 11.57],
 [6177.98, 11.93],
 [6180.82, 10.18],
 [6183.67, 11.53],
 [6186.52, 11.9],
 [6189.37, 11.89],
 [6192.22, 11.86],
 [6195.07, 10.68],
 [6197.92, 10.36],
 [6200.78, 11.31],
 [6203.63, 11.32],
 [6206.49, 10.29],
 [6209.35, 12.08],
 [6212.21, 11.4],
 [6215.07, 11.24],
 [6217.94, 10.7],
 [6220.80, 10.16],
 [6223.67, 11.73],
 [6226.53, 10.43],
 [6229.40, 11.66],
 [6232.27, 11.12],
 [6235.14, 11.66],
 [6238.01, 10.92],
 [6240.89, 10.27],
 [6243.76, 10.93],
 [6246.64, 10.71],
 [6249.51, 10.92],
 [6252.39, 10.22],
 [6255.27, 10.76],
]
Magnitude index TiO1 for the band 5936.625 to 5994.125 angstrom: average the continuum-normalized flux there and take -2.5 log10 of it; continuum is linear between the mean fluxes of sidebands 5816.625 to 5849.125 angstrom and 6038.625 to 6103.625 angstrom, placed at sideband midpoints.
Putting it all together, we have 0.05 mag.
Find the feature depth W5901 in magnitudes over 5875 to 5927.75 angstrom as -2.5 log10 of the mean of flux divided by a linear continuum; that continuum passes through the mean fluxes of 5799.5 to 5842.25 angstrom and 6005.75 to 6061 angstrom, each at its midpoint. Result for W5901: 0.07 mag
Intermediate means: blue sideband 12.3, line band 11.4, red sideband 11.8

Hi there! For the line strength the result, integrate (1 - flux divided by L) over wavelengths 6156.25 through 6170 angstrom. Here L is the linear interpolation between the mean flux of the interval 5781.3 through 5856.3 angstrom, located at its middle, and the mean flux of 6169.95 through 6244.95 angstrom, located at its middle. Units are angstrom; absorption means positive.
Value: -0.4 angstrom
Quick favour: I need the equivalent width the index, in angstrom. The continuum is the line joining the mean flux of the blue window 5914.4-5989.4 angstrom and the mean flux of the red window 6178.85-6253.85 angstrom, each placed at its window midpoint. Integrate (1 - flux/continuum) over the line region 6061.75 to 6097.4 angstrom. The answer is -2.55 angstrom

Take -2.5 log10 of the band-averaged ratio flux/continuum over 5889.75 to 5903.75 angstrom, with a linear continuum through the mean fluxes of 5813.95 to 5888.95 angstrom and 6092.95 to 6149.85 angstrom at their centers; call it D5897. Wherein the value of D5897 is 0.20 mag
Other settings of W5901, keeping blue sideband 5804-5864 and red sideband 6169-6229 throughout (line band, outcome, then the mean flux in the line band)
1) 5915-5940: -0.02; 12.1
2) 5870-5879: -0.03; 12.3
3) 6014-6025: -0.03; 11.9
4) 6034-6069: -0.06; 12.2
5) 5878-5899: 0.12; 10.8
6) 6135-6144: -0.05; 11.9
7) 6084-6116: -0.03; 11.7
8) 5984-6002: 0.05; 11.2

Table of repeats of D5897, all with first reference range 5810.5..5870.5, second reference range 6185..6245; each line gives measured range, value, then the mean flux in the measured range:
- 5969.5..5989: 0.055 mag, 11.1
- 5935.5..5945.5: -0.025 mag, 12.1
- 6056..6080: -0.094 mag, 12.5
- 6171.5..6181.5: -0.002 mag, 11.2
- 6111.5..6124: -0.046 mag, 11.9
